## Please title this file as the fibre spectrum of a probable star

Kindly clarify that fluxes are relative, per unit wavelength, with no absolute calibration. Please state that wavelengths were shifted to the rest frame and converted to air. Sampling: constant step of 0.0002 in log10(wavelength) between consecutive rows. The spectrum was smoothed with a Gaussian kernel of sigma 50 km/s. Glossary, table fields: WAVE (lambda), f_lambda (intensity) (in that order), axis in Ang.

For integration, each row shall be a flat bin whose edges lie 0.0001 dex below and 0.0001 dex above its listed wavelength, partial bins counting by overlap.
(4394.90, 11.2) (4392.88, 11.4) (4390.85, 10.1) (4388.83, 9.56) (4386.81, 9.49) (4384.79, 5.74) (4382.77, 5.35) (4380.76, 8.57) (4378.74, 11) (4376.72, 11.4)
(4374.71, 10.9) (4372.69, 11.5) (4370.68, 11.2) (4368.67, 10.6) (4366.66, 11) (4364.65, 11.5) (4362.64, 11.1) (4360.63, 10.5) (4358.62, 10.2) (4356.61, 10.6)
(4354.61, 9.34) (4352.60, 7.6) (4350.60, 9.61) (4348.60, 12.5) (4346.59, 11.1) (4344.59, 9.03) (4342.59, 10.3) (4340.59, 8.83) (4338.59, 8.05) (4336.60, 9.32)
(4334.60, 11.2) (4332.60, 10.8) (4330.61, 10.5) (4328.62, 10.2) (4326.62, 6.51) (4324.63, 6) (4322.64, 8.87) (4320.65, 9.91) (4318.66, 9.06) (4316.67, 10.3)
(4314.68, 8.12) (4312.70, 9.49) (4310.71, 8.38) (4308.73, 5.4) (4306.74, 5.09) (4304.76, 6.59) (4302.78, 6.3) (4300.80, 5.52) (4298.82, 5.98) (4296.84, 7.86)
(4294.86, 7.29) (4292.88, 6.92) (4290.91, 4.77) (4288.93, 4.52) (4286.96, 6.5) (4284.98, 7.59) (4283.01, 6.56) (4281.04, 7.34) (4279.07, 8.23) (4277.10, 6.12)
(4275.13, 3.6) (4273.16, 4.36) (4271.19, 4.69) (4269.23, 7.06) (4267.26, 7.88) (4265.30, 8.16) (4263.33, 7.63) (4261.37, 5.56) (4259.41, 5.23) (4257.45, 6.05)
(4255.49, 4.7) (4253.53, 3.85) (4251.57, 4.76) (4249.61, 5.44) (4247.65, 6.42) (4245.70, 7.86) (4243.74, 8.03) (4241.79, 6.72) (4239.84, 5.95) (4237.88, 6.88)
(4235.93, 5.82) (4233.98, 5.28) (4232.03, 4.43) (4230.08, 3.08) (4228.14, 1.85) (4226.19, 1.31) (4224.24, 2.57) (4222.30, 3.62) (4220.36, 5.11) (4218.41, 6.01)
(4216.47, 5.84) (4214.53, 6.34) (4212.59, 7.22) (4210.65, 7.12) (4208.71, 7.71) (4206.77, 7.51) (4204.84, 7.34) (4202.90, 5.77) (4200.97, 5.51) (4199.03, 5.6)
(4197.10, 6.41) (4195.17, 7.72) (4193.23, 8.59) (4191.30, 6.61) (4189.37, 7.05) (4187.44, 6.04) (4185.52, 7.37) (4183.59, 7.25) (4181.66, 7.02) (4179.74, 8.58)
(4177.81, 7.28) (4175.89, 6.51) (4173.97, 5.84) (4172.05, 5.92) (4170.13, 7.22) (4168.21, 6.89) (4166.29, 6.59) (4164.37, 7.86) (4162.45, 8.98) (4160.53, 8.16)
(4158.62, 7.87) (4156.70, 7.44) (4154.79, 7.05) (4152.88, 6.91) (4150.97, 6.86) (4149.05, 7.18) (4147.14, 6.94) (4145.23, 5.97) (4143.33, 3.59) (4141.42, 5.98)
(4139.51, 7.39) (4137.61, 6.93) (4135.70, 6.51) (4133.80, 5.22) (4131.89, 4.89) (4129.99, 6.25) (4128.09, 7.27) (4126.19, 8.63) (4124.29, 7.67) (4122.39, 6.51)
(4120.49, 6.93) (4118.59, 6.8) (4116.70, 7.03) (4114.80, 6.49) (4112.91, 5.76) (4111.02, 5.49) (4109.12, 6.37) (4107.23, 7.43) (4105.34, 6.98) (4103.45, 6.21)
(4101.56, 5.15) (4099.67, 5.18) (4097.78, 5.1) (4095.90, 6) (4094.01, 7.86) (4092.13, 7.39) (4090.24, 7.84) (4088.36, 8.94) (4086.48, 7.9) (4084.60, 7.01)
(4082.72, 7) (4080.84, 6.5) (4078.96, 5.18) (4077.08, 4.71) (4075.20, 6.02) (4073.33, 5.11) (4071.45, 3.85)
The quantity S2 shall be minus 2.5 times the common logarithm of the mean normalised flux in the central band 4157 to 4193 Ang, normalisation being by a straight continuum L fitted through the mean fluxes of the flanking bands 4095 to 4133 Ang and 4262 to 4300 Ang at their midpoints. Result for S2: -0.12 mag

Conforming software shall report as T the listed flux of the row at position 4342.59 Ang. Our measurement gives 10.3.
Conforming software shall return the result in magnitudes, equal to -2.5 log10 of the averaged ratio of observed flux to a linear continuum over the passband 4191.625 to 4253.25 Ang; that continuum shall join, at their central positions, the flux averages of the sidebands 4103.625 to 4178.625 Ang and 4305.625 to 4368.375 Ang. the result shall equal 0.327 mag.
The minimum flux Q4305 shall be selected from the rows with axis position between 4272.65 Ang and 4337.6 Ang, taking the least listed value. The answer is 3.6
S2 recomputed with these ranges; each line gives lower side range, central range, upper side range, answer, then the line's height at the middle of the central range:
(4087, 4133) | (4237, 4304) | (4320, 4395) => 0.36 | 8.7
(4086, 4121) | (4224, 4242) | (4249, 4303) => 0.39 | 6.23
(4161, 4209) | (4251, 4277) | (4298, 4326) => 0.27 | 7.31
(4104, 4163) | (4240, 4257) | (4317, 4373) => 0.37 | 8.45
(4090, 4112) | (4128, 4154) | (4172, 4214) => 0.06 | 6.61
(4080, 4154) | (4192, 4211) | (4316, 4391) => 0.12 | 7.72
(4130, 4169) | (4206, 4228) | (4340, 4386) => 0.40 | 7.77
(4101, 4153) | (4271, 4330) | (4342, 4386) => 0.29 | 9.07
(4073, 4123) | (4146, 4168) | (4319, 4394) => -0.02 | 7.24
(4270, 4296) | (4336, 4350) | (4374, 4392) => -0.24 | 7.89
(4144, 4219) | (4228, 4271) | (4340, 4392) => 0.34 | 8.07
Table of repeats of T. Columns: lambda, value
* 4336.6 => 9.32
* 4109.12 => 6.37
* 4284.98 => 7.59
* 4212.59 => 7.22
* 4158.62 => 7.87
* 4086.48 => 7.9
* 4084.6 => 7.01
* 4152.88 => 6.91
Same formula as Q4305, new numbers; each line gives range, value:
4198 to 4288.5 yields 1.31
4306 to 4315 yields 5.09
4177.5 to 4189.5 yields 6.04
